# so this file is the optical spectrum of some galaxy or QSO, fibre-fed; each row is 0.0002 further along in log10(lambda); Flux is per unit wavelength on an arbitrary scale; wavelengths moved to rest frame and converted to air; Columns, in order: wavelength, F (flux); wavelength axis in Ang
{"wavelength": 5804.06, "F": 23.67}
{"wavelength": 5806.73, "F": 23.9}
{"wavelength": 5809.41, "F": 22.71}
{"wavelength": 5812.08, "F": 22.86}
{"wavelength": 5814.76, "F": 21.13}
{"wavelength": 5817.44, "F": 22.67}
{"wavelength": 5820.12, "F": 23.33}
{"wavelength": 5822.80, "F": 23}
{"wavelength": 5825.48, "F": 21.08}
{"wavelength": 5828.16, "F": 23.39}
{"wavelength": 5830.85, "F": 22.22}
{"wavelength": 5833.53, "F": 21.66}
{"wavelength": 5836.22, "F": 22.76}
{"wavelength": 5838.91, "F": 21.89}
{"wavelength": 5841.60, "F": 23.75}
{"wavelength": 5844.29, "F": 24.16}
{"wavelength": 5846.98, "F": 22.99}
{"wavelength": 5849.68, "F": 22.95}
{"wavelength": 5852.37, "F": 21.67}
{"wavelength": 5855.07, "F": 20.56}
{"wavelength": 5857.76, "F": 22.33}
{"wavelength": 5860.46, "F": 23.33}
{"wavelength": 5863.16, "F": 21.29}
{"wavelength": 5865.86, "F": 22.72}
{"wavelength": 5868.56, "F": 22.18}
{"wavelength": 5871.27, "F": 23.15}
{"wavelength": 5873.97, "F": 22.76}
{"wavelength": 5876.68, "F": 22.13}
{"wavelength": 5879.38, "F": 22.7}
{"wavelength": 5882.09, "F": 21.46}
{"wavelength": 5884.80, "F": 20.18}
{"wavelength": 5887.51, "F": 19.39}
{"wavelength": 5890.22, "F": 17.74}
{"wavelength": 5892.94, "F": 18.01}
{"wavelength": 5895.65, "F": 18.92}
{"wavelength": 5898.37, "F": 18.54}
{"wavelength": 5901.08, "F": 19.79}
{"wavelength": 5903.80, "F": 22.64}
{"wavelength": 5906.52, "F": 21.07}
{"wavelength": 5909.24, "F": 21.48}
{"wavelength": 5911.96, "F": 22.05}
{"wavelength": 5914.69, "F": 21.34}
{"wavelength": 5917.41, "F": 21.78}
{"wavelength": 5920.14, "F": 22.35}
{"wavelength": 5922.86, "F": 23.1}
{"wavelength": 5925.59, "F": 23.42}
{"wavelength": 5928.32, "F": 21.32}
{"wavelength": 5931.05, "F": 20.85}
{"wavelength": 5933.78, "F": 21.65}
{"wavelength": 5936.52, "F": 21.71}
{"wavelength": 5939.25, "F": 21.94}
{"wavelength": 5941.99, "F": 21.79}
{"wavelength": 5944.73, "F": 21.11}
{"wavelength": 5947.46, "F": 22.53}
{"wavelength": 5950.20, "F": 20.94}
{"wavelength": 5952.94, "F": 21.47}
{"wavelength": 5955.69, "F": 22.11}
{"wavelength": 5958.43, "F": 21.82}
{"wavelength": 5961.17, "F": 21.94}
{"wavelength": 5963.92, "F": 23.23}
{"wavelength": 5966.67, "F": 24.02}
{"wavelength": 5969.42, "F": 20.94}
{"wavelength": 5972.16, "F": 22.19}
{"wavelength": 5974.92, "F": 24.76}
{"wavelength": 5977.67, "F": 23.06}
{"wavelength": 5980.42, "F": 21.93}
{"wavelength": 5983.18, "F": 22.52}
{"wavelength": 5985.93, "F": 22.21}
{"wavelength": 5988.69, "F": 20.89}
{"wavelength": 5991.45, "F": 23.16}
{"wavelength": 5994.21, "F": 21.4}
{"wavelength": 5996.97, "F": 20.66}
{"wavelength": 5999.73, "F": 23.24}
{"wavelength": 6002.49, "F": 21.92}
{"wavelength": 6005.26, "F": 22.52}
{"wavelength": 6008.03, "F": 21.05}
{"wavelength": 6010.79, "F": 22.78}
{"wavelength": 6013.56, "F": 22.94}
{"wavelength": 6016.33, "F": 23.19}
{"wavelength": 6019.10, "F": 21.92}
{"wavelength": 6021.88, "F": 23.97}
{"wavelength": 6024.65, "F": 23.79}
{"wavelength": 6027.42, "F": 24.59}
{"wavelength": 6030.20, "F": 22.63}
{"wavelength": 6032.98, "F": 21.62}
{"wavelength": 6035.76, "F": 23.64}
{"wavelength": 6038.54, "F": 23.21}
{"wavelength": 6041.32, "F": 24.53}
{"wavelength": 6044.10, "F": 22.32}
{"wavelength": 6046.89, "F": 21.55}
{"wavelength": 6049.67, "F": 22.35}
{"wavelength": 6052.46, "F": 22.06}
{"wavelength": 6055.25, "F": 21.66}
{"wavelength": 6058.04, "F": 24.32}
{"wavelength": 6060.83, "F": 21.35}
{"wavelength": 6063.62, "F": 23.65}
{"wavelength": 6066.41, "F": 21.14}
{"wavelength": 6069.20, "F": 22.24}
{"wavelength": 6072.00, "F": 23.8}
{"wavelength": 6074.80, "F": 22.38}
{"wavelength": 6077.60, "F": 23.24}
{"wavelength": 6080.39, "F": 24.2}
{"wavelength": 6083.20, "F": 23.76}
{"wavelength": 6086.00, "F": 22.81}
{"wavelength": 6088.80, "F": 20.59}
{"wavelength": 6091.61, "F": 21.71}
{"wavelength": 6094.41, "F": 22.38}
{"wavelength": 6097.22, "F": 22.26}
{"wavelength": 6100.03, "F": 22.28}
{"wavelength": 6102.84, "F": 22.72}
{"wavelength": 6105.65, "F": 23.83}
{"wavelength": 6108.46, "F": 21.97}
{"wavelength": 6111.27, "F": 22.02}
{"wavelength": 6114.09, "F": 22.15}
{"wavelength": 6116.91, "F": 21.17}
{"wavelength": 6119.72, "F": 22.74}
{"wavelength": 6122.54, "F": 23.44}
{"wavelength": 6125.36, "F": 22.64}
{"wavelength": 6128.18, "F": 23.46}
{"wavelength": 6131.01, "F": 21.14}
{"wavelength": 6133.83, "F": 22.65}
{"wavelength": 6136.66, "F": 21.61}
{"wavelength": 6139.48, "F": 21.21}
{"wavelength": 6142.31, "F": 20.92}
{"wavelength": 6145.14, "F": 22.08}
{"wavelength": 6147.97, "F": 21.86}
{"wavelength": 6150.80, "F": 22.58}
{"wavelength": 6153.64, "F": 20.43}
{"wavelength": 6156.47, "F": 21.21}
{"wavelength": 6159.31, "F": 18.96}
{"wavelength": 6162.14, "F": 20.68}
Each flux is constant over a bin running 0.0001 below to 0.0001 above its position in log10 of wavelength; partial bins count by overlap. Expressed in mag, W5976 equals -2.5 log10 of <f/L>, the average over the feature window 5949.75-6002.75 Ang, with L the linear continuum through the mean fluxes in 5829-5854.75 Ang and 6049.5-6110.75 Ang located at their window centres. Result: 0.02 mag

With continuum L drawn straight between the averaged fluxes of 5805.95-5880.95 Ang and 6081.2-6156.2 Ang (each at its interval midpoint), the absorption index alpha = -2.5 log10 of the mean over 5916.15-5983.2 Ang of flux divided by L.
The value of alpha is 0.01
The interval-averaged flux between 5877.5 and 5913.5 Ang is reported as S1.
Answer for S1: 20.3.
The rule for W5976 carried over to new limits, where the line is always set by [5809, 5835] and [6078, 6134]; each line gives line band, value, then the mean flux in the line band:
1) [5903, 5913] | 0.03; 21.8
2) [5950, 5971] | 0.02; 22.1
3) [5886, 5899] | 0.21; 18.5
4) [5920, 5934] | 0.01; 22.1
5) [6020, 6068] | -0.02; 22.8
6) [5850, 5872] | 0.01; 22.2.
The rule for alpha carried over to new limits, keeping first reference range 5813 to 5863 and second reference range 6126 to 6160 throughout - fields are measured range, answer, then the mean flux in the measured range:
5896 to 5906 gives 0.10 mag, 20.2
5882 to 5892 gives 0.15 mag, 19.4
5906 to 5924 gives 0.02 mag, 21.9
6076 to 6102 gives -0.04 mag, 22.6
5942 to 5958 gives 0.02 mag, 21.7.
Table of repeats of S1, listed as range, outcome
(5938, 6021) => 22.2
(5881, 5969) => 21.3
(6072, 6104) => 22.6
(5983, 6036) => 22.5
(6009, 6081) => 22.9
